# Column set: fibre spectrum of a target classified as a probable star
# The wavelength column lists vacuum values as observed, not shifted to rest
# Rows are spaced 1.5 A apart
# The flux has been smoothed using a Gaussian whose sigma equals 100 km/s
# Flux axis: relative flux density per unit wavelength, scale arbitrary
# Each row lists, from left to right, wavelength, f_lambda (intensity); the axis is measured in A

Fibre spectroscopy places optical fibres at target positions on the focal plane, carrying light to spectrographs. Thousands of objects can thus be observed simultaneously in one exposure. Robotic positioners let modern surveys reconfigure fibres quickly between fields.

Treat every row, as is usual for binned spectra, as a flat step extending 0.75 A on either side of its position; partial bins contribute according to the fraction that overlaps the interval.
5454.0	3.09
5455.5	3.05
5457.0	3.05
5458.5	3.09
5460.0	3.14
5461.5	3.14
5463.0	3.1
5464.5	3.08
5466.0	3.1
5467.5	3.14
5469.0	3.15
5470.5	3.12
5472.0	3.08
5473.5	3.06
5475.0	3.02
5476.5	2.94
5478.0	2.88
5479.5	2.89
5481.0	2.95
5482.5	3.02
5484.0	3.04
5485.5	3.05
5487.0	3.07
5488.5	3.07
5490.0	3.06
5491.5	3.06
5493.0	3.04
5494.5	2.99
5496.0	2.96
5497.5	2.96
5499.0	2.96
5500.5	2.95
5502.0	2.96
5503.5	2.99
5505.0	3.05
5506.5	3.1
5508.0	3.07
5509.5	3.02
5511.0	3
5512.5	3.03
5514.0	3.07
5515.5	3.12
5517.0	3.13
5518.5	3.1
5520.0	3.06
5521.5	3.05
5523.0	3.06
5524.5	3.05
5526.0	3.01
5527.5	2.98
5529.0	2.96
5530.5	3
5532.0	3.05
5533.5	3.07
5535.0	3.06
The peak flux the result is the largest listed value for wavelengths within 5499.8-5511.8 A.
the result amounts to 3.1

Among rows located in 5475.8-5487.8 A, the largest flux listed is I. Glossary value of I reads 3.07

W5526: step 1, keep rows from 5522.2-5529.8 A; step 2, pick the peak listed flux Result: 3.06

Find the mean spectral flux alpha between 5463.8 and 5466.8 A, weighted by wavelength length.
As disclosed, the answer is 3.09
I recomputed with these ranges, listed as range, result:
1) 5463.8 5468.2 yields 3.14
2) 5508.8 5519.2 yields 3.13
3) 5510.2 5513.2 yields 3.03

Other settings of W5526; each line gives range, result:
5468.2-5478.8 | 3.15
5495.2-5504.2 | 2.99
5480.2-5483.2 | 3.02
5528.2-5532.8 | 3.05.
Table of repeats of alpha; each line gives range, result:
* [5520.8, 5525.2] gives 3.05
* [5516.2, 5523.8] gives 3.08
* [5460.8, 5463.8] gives 3.12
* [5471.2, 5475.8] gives 3.05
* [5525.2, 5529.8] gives 2.98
